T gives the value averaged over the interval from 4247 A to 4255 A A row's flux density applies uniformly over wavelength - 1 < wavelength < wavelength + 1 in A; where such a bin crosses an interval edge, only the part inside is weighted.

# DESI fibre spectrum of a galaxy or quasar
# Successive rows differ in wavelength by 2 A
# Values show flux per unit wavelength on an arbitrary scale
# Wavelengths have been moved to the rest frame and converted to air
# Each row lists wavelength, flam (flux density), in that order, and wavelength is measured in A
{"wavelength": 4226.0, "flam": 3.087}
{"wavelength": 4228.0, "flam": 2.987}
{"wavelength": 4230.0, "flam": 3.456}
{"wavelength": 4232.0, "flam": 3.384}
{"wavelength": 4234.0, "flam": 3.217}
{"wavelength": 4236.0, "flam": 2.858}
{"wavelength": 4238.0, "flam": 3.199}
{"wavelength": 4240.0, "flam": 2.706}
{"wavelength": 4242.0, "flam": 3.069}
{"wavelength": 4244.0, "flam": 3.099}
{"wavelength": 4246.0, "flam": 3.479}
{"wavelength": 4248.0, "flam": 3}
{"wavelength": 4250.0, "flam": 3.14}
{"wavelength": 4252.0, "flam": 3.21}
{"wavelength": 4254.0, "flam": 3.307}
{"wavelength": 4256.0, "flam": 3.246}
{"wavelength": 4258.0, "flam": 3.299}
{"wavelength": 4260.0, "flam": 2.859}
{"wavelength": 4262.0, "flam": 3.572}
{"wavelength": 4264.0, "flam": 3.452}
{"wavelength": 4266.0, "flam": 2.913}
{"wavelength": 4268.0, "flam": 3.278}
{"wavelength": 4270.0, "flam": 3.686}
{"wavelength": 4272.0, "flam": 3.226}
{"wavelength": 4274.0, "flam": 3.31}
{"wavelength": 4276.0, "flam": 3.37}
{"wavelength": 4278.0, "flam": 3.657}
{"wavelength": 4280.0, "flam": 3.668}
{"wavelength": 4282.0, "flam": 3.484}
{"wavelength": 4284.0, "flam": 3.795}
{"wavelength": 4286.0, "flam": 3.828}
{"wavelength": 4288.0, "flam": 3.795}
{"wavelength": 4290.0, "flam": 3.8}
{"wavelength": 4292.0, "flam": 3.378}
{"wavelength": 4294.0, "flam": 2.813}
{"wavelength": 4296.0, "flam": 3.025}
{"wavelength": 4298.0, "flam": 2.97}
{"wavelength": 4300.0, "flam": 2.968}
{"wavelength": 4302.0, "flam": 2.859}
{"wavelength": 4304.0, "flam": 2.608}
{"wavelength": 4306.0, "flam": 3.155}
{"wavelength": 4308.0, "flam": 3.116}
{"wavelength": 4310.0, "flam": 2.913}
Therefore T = 3.16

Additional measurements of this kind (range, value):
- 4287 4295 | 3.45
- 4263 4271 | 3.33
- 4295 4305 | 2.89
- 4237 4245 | 3.02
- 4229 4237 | 3.23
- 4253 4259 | 3.28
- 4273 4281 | 3.5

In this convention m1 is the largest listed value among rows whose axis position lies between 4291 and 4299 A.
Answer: 3.378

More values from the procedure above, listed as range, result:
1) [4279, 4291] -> 3.828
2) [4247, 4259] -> 3.307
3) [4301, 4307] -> 3.155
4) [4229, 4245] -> 3.456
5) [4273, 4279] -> 3.657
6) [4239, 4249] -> 3.479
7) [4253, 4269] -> 3.572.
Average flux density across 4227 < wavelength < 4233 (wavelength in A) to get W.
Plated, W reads 3.28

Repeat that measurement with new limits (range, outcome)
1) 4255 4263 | 3.24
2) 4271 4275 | 3.27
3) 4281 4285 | 3.64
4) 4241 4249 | 3.16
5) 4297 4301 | 2.97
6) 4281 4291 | 3.74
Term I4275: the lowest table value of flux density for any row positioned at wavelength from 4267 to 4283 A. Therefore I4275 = 3.226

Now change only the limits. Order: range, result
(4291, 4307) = 2.608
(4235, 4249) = 2.706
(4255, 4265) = 2.859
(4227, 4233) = 2.987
